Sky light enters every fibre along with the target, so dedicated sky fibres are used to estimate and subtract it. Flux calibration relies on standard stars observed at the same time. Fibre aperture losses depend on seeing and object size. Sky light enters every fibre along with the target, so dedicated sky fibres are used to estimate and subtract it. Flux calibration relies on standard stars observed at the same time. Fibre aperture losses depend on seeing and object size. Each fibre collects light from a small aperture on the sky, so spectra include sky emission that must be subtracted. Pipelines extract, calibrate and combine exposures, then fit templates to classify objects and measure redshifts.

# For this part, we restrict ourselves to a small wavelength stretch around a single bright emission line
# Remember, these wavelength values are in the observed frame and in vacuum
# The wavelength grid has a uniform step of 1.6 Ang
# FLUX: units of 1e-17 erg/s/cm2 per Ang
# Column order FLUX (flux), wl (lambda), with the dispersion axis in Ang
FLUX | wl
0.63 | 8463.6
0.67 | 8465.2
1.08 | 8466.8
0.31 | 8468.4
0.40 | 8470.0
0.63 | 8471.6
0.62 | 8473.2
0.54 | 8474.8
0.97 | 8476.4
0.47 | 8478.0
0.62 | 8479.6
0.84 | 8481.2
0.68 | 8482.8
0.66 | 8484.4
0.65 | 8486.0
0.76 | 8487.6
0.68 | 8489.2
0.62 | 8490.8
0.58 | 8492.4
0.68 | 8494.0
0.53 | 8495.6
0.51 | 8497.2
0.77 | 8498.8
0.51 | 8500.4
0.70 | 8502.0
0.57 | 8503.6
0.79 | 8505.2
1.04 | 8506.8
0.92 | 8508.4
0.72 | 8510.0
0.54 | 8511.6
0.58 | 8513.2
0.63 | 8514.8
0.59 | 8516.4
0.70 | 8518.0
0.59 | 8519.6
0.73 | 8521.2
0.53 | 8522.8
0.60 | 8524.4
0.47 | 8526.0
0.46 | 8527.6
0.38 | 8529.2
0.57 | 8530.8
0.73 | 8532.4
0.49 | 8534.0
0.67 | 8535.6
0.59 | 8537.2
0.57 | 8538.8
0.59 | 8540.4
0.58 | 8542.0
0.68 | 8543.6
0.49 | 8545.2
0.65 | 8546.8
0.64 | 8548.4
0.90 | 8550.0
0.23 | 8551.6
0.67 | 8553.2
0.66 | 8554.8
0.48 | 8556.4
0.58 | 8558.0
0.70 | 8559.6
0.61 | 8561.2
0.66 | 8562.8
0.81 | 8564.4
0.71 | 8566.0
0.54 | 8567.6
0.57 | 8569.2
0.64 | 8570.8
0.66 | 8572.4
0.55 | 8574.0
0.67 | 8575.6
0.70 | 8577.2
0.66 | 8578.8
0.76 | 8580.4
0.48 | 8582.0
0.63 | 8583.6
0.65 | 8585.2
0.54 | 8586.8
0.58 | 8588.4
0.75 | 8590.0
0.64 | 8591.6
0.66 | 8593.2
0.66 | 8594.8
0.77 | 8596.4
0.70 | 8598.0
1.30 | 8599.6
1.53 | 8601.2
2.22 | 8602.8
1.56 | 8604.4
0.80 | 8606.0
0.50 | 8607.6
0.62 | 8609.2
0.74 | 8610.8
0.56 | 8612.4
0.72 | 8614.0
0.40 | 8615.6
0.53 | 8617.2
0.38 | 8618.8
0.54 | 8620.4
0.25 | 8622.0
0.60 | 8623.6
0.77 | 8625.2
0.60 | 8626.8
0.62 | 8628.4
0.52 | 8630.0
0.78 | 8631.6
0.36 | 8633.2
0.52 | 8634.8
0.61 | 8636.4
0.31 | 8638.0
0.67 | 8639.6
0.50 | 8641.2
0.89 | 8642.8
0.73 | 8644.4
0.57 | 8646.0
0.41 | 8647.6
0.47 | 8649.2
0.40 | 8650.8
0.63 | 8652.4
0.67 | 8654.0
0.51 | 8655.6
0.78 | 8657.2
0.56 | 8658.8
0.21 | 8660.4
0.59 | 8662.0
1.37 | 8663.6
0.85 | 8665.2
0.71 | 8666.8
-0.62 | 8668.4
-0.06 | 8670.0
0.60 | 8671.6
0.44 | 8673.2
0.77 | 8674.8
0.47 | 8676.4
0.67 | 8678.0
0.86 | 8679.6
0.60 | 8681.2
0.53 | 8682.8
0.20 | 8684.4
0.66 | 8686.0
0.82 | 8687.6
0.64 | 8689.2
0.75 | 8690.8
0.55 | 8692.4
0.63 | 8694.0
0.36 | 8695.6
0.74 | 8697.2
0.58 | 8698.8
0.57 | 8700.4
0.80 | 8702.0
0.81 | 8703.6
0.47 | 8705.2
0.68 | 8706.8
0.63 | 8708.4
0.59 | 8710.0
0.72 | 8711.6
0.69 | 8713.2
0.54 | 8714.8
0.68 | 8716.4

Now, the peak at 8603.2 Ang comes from H-beta 4861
